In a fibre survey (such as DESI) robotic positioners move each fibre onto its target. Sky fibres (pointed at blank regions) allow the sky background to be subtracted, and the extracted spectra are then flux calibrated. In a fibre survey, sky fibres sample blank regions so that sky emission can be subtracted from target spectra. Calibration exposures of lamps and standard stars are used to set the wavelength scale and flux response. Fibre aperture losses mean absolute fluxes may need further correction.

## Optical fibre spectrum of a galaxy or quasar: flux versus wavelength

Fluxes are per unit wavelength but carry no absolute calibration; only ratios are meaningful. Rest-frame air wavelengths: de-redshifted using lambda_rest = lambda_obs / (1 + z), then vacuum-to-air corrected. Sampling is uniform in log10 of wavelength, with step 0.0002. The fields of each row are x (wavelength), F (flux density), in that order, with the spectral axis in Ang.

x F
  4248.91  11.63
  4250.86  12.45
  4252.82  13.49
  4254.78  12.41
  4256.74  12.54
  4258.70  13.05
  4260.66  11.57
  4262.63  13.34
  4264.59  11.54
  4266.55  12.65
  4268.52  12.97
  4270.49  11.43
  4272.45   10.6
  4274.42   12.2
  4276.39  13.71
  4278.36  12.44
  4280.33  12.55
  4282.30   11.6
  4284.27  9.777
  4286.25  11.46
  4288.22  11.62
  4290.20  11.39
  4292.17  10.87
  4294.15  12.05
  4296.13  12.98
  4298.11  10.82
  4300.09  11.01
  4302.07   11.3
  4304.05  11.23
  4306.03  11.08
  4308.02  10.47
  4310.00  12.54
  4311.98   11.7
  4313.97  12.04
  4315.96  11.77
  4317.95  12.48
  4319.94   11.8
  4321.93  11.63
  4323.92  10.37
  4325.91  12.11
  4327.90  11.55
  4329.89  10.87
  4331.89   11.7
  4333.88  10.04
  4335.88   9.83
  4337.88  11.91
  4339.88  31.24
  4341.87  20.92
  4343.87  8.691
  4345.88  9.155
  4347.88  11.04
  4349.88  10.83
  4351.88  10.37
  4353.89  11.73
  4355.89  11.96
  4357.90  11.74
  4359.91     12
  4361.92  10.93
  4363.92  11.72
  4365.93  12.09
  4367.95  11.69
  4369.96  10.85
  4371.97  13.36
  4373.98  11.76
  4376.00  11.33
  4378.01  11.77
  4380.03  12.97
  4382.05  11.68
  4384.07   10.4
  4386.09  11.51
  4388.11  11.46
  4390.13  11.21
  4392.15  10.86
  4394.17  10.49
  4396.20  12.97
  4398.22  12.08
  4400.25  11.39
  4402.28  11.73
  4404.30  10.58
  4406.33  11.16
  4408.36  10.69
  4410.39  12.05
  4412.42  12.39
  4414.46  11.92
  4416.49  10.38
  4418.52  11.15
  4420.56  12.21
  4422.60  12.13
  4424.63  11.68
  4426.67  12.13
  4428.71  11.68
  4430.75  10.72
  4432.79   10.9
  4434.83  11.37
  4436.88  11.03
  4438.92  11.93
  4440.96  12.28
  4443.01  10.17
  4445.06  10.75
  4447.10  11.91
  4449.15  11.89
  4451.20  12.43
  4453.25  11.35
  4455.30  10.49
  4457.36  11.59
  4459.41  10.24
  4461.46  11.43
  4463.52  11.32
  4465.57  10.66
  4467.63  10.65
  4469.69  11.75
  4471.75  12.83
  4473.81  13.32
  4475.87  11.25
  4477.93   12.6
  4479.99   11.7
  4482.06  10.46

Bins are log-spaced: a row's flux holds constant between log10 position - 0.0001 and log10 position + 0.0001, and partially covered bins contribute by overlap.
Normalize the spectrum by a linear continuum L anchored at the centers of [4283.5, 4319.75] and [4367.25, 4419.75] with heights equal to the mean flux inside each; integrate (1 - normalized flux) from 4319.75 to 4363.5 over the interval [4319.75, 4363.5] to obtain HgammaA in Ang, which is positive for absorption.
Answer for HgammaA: -3.3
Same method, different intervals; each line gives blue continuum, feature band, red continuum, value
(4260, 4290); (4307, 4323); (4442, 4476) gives 0.1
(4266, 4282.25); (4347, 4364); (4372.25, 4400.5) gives 0.6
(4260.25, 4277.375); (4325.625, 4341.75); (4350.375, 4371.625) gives -3.3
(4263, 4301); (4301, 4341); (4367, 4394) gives -2.4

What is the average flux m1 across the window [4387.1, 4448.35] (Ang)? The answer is 11.4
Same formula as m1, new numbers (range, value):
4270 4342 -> 12.2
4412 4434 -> 11.5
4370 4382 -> 12.1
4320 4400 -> 12.1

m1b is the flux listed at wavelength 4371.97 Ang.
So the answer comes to 13.36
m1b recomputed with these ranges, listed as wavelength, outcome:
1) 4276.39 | 13.71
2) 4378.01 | 11.77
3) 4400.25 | 11.39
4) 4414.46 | 11.92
